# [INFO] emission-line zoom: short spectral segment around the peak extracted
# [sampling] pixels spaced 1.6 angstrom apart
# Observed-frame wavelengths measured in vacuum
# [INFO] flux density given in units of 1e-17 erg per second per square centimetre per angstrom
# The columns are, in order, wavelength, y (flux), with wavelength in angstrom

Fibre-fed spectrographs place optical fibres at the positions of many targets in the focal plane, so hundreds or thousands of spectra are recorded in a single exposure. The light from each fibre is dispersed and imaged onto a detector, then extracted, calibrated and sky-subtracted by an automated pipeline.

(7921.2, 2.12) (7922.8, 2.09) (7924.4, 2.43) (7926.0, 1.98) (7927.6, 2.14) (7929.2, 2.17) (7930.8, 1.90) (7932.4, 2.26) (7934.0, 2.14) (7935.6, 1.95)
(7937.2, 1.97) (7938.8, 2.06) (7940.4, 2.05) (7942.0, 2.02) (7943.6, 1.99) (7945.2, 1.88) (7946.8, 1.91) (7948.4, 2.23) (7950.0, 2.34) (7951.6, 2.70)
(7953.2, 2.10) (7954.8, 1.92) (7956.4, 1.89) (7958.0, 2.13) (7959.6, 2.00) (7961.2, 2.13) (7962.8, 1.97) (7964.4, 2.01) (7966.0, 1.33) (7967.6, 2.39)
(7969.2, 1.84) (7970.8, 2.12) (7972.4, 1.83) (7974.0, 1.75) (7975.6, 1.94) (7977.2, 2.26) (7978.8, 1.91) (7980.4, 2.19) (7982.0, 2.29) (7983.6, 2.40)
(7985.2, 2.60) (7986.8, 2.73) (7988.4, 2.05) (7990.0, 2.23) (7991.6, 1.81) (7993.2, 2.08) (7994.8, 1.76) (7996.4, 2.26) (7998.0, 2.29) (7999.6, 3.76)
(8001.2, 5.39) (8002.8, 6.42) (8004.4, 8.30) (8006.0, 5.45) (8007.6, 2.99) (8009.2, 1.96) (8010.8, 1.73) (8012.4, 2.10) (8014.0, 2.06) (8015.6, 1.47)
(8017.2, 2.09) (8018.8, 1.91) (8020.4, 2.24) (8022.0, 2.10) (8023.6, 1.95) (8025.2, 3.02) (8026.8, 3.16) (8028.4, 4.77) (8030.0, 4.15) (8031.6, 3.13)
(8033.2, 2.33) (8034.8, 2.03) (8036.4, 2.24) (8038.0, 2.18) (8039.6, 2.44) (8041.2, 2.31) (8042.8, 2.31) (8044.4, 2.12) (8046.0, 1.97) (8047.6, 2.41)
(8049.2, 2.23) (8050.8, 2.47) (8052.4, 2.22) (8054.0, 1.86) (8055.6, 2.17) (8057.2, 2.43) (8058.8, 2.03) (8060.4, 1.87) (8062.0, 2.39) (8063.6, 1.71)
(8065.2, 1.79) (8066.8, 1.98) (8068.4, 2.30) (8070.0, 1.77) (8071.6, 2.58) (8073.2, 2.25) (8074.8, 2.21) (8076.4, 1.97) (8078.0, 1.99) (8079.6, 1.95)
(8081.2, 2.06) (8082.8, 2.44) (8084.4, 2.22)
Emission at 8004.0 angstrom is H-alpha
